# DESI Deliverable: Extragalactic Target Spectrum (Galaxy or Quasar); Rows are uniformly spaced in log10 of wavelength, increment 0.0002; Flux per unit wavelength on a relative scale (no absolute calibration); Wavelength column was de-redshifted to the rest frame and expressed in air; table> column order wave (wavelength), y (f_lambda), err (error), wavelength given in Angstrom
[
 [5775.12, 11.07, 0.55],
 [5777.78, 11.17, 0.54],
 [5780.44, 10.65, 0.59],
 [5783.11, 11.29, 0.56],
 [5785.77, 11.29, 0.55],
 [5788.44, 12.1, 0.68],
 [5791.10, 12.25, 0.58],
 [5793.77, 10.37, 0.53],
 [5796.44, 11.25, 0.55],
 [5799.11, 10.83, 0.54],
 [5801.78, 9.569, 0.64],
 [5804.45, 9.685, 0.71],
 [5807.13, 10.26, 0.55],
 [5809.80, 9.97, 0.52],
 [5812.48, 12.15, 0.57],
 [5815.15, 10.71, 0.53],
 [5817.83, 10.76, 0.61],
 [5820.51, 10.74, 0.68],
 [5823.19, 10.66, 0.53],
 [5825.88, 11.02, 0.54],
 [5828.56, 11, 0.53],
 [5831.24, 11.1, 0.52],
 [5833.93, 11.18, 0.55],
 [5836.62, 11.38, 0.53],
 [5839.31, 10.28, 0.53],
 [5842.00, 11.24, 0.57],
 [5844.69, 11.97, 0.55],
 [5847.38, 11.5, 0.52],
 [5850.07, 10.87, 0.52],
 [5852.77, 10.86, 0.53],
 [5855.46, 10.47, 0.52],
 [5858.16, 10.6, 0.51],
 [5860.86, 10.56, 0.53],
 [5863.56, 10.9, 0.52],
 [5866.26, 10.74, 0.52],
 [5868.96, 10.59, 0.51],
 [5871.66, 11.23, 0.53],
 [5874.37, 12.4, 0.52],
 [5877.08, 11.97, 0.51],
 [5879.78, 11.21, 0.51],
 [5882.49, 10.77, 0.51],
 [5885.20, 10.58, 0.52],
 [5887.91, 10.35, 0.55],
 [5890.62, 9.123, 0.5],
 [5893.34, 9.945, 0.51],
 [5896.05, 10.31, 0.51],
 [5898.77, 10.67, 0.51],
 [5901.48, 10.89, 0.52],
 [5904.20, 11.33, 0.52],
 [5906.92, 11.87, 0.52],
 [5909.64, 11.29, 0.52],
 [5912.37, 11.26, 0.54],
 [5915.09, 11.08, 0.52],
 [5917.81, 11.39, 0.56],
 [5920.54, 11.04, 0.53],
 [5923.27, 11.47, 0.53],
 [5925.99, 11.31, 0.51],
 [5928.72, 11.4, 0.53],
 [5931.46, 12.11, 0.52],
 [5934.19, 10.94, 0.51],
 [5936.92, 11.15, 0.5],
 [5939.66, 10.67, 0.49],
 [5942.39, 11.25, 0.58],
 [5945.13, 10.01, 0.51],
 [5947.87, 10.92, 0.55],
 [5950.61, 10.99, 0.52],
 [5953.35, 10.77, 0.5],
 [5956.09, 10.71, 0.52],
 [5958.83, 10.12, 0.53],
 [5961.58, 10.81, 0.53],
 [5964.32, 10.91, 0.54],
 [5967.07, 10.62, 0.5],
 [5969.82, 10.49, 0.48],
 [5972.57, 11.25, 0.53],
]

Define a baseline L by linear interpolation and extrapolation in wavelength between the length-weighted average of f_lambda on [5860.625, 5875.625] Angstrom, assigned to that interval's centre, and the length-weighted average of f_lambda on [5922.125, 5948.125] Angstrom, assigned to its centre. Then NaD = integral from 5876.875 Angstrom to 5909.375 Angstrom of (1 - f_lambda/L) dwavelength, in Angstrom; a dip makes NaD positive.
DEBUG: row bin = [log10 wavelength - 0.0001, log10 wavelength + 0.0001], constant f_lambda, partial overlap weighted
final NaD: 1.1 Angstrom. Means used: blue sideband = 11.1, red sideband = 11.1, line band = 10.7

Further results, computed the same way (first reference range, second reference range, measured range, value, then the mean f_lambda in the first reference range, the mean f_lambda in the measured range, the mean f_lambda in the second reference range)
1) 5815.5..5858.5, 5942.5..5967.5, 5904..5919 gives -0.8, 11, 11.4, 10.7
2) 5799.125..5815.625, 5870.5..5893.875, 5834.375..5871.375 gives -0.9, 10.4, 10.9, 10.9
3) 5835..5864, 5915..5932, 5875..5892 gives 0.6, 11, 10.7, 11.4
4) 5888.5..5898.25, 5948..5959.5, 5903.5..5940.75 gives -3.7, 9.91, 11.3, 10.7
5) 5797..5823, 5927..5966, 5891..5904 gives 0.4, 10.5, 10.4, 10.9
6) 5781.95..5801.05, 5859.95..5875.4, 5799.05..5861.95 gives 2.0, 11.3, 10.8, 11.1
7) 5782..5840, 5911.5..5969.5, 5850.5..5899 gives 0.9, 10.9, 10.7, 11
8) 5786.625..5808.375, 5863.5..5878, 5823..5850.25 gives -0.2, 10.8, 11.1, 11.3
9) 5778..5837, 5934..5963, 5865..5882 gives -0.8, 10.9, 11.3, 10.8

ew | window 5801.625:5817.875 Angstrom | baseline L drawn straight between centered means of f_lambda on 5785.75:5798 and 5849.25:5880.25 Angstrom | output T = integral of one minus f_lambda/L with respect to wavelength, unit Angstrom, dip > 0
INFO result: 1.2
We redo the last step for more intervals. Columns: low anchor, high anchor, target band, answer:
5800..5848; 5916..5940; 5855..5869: 0.4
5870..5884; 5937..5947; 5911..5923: -0.2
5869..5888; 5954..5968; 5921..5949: -0.8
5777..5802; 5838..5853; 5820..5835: 0.2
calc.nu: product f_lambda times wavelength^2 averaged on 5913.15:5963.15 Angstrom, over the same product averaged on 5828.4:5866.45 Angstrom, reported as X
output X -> 1.03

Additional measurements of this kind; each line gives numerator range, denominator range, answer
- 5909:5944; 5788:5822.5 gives 1.09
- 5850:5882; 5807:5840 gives 1.03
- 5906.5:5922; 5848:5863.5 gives 1.07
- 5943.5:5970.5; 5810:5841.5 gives 1.01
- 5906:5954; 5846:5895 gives 1.05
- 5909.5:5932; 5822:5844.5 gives 1.06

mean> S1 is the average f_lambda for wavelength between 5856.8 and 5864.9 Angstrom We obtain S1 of 10.7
